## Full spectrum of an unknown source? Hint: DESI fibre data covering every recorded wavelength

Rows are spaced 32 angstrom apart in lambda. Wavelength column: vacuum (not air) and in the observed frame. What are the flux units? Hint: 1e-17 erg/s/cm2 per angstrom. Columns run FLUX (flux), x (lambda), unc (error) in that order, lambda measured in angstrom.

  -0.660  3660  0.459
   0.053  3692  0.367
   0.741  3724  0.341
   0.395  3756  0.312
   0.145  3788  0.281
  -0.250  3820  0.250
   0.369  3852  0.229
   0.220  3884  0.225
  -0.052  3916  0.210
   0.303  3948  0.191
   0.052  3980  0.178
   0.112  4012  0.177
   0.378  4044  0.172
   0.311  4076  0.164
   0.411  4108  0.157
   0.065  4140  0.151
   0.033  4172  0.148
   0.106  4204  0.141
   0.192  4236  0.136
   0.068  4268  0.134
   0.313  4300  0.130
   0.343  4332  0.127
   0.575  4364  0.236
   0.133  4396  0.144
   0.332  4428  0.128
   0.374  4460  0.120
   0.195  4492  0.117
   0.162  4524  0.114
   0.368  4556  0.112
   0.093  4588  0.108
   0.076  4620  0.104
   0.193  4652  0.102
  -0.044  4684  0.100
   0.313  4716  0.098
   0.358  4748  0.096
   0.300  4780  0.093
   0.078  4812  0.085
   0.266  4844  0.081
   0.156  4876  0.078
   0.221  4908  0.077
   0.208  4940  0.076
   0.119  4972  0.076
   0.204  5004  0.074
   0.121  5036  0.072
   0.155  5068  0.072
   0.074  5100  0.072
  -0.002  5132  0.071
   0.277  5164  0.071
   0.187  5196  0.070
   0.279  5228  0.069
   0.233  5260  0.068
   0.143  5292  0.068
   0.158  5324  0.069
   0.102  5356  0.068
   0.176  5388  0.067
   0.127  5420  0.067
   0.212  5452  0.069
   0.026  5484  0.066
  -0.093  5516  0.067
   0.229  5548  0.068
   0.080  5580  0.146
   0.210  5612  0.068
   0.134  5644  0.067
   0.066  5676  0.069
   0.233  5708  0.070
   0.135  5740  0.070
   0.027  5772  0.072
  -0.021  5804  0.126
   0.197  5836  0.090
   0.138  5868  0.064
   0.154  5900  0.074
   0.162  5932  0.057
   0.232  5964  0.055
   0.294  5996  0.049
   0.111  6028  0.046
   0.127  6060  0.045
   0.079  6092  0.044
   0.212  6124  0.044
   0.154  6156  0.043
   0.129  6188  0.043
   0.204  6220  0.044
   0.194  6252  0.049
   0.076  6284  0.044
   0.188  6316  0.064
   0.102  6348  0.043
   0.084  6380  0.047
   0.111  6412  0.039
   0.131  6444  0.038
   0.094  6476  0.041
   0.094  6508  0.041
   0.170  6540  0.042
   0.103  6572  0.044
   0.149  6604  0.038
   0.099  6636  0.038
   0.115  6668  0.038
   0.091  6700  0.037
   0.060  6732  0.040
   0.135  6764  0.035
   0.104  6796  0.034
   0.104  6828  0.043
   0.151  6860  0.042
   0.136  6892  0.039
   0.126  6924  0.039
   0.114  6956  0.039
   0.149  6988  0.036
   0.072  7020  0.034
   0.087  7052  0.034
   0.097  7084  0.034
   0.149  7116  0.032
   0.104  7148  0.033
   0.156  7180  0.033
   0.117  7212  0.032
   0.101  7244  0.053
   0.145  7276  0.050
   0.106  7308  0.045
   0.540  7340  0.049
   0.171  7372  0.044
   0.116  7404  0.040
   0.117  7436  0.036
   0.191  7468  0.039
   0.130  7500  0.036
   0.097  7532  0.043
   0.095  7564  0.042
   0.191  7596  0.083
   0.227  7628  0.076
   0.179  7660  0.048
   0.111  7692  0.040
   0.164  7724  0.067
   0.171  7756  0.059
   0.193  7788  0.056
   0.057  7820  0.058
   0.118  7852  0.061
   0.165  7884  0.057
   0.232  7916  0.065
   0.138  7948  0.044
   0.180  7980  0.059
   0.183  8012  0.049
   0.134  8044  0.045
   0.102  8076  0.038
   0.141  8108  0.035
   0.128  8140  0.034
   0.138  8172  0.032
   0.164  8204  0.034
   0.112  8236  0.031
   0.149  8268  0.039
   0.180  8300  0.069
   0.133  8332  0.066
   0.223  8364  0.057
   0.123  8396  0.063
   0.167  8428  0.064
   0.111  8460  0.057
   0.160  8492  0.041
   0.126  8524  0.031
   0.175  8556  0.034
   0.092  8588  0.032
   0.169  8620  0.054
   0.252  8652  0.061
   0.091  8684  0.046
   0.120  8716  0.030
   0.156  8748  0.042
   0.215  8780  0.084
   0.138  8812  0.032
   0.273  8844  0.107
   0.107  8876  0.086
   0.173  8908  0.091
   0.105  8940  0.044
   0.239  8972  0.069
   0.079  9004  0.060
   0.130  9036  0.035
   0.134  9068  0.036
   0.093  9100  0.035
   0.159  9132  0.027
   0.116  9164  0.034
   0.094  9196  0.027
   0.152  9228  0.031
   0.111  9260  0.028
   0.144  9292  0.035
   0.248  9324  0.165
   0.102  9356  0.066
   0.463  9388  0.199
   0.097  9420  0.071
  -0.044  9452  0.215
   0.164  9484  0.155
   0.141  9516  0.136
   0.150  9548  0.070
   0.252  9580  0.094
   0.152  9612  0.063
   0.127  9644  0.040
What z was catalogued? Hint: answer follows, 0.97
